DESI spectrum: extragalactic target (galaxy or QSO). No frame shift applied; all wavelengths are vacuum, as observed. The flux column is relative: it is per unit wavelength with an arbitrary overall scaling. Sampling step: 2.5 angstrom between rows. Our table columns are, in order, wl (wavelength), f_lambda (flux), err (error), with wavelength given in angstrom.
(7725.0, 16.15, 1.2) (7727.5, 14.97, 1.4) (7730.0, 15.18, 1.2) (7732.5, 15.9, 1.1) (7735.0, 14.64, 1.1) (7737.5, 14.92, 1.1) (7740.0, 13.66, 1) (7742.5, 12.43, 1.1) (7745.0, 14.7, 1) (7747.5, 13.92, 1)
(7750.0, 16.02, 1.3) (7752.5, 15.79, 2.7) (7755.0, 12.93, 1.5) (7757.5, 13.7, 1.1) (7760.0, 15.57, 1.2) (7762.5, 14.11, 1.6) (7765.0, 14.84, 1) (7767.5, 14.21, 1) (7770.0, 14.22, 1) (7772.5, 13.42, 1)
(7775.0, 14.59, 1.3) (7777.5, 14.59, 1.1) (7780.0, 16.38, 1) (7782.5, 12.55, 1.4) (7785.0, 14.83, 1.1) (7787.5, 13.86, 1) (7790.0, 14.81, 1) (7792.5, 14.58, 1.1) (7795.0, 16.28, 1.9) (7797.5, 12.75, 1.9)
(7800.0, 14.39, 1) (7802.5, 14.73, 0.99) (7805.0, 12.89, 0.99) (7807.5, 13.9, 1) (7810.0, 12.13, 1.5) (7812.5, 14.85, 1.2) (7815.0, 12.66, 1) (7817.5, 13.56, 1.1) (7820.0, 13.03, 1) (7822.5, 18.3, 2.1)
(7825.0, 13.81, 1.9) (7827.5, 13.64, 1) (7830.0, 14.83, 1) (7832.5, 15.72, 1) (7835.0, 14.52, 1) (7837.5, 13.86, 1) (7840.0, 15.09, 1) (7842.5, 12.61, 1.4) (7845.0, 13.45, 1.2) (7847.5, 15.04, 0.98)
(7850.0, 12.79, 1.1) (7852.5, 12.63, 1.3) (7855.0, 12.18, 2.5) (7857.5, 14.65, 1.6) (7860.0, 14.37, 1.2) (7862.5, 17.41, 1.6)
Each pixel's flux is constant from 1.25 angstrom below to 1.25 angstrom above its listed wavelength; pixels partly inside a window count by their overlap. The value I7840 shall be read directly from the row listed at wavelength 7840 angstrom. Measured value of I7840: 15.09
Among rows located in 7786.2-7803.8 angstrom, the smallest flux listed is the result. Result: 12.75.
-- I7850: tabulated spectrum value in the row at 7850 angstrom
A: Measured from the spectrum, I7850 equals 12.79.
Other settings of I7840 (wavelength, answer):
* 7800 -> 14.39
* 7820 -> 13.03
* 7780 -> 16.38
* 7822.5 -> 18.3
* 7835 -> 14.52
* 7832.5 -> 15.72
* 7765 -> 14.84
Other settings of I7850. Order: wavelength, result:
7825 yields 13.81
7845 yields 13.45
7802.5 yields 14.73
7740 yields 13.66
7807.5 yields 13.9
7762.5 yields 14.11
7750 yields 16.02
